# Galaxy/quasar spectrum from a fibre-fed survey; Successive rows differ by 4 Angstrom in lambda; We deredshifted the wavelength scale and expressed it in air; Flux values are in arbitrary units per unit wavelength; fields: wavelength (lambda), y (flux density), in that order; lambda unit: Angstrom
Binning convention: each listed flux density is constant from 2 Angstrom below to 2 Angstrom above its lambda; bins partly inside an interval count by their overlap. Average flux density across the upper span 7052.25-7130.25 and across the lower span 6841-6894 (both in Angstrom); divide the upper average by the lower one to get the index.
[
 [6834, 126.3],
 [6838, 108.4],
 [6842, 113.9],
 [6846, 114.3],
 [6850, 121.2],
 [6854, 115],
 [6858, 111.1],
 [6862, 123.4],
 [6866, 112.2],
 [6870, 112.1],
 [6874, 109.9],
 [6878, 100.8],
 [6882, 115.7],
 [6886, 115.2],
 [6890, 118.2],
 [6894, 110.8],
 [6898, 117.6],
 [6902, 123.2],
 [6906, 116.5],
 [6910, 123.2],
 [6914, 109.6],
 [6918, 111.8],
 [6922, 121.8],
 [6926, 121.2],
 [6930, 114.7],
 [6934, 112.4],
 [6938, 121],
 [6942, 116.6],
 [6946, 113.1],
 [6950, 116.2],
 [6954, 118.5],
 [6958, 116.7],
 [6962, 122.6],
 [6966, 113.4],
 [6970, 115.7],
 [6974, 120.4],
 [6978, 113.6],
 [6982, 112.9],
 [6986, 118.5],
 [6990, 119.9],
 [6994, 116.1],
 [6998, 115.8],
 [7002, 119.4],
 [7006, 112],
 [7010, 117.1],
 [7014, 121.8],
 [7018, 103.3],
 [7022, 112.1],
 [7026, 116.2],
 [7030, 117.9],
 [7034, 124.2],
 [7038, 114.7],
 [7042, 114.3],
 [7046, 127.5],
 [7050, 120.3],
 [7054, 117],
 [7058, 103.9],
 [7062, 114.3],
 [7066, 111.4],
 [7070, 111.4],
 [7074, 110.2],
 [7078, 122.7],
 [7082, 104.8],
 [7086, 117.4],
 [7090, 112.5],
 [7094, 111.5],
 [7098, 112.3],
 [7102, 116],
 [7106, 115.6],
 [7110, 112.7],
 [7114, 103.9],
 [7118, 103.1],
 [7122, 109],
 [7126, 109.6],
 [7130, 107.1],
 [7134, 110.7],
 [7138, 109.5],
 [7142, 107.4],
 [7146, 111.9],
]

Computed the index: 0.98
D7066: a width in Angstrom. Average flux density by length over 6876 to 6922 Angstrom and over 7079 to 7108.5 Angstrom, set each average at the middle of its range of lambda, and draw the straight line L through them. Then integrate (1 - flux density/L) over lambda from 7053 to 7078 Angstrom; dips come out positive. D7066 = 0.31 Angstrom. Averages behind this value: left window 115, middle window 112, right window 113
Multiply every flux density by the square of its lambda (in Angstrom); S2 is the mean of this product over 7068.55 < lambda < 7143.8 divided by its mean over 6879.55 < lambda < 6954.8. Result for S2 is 1.00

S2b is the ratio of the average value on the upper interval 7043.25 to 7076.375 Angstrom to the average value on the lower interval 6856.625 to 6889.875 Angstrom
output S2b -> 1.0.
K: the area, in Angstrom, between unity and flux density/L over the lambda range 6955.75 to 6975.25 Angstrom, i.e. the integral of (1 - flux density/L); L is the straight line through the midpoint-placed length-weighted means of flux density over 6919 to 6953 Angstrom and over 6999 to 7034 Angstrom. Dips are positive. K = -0.2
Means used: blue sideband 117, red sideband 116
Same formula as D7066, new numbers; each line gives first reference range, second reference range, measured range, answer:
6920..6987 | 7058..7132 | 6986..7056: -1.7 Angstrom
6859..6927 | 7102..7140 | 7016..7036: -0.5 Angstrom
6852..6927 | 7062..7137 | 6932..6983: -1.2 Angstrom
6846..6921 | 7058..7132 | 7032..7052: -1.4 Angstrom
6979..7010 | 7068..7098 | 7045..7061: -0.3 Angstrom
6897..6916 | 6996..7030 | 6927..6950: 0.2 Angstrom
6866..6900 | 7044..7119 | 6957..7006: -1.7 Angstrom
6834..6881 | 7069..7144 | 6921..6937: -0.7 Angstrom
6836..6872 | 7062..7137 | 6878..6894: 0.1 Angstrom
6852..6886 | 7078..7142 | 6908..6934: -1.0 Angstrom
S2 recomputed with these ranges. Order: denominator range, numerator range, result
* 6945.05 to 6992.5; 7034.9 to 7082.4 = 1.01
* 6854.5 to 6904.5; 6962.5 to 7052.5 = 1.06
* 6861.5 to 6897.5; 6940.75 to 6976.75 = 1.06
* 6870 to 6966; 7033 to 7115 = 1.03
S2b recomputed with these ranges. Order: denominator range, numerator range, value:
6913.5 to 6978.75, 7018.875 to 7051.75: 1.01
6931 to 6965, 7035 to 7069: 0.99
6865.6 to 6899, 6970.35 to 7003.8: 1.04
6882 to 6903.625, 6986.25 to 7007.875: 1.00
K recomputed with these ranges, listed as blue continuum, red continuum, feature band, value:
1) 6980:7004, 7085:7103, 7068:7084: 0.3 Angstrom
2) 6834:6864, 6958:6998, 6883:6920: 0.1 Angstrom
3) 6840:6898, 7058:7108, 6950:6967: -0.6 Angstrom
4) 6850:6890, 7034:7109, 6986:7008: -0.5 Angstrom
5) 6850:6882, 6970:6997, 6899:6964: -1.4 Angstrom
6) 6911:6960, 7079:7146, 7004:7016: -0.3 Angstrom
